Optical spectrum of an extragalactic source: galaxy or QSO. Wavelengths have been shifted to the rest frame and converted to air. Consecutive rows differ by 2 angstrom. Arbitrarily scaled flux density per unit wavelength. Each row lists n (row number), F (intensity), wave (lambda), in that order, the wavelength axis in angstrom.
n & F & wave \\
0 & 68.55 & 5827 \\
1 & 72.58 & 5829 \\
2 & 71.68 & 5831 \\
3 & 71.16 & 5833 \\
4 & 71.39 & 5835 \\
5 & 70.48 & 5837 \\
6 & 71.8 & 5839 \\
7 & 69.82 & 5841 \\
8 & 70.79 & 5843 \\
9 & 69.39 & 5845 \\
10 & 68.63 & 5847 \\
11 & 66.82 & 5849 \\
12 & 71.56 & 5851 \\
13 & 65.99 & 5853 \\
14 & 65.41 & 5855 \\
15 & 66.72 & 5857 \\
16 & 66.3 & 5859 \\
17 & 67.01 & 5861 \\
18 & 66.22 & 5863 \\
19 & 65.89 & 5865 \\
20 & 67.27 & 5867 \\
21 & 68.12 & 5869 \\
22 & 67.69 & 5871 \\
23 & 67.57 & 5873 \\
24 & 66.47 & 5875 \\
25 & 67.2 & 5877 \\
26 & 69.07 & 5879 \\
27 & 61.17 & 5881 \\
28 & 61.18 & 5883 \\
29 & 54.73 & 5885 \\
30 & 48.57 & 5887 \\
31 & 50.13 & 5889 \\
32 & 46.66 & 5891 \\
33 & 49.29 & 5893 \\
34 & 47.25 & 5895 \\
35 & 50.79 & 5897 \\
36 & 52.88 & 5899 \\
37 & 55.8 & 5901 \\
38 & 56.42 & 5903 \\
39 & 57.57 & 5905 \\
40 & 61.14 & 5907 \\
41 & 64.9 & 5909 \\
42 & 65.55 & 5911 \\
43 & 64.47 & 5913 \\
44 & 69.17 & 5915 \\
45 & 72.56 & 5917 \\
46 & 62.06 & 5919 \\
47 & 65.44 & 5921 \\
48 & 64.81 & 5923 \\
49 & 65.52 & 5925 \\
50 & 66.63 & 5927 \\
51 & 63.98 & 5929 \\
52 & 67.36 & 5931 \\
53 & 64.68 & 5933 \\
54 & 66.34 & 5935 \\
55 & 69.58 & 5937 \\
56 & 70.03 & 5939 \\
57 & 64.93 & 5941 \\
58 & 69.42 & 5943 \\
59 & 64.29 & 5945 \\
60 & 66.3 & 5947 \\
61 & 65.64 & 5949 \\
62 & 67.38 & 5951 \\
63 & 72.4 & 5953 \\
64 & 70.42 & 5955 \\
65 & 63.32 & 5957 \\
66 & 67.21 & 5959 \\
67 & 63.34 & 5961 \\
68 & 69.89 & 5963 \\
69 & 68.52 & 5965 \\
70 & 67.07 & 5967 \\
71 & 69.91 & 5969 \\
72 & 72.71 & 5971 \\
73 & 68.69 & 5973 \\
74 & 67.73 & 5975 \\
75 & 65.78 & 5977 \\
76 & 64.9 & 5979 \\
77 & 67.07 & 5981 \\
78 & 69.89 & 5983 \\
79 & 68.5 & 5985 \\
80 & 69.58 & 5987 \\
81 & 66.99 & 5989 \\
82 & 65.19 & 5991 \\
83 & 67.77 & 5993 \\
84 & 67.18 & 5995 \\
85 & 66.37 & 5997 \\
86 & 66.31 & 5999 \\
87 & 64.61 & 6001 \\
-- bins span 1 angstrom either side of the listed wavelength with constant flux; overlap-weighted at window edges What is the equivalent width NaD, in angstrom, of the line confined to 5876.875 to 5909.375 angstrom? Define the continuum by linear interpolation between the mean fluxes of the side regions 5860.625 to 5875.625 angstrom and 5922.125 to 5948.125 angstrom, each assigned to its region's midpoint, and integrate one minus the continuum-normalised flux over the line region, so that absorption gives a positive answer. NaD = 5.4 angstrom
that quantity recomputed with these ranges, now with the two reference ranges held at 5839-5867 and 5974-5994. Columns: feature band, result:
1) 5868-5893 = 2.77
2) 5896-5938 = 2.72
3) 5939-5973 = -0.16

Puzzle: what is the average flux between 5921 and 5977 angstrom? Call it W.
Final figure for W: 67.3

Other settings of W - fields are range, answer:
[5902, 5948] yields 65.4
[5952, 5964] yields 67.8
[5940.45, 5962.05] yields 66.8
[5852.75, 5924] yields 61.6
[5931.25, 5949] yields 66.9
